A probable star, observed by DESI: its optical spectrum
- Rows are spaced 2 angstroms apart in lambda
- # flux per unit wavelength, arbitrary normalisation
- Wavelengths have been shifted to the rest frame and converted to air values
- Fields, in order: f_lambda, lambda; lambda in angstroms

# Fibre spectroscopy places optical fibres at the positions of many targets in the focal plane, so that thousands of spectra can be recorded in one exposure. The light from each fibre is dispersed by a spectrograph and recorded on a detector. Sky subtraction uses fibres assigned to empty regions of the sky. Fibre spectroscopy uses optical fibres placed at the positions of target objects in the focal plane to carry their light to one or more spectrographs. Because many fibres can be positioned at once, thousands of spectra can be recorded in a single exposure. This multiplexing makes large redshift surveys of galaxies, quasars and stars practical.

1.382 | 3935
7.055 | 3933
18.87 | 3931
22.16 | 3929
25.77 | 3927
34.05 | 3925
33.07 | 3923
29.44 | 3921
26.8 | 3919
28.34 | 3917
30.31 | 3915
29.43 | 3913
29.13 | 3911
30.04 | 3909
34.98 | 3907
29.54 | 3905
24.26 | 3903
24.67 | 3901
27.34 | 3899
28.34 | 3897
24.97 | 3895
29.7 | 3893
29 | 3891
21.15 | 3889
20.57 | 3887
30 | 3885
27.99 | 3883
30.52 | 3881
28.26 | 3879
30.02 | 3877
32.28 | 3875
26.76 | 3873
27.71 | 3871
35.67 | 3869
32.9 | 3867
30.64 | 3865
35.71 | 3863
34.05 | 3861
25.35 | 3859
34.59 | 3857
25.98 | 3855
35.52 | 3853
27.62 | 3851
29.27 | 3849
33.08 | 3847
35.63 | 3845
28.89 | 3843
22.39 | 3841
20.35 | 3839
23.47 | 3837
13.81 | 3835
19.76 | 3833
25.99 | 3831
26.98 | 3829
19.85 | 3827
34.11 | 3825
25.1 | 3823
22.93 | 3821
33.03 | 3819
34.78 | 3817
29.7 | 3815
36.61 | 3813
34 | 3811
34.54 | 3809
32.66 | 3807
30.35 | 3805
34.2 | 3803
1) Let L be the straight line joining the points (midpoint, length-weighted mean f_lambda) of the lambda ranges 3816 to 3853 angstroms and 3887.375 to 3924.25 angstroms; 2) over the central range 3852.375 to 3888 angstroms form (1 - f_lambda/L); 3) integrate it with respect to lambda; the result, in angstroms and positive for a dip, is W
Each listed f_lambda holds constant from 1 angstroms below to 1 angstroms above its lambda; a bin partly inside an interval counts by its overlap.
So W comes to -3.5 angstroms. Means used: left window 26.7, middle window 30.2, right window 28.3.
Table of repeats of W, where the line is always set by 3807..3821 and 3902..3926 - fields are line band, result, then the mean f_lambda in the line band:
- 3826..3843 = 5.4 angstroms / 22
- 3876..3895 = 2.1 angstroms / 27.3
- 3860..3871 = -0.6 angstroms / 33.2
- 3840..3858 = 0.9 angstroms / 30.3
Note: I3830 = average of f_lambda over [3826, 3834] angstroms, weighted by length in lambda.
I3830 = 23.1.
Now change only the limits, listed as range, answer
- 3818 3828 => 27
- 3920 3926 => 32.2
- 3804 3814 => 33.6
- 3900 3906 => 26.2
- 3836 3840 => 21.9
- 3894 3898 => 26.7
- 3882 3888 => 26.2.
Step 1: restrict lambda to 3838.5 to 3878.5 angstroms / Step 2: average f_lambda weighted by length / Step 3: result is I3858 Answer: 30.3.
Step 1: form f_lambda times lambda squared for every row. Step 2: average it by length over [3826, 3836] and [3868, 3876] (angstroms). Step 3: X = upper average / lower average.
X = 1.47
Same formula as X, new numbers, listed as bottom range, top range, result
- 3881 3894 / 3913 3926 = 1.15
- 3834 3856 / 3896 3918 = 1.10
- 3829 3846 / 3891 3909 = 1.21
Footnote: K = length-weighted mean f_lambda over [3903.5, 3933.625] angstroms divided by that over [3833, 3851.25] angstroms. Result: 1.07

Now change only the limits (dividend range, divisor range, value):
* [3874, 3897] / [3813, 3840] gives 1.07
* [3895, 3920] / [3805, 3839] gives 1.02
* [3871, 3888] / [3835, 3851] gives 1.06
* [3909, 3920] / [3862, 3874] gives 0.92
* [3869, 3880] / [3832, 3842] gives 1.48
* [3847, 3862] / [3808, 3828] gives 1.00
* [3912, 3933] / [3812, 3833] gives 0.94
